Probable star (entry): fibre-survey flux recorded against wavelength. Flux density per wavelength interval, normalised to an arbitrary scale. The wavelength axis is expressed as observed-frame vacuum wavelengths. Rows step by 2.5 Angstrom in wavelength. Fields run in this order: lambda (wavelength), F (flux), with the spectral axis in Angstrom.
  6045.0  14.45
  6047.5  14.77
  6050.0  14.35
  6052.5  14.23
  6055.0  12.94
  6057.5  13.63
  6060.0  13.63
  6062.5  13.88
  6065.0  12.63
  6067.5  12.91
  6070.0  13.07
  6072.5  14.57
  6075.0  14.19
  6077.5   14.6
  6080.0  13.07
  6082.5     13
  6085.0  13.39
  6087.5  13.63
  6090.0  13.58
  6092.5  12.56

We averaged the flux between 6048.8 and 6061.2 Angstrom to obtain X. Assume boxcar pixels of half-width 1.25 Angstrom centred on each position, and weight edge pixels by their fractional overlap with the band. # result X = 13.8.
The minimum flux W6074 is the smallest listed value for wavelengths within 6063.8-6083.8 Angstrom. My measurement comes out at 12.63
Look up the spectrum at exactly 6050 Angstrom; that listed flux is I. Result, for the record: 14.35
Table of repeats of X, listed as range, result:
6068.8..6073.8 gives 13.8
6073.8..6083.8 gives 13.7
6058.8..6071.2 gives 13.2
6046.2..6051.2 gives 14.6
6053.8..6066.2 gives 13.3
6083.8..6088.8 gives 13.5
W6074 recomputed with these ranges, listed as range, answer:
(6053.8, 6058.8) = 12.94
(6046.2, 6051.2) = 14.35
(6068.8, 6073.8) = 13.07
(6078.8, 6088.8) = 13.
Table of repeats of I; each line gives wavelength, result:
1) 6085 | 13.39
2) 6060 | 13.63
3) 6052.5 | 14.23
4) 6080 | 13.07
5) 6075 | 14.19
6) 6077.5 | 14.6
